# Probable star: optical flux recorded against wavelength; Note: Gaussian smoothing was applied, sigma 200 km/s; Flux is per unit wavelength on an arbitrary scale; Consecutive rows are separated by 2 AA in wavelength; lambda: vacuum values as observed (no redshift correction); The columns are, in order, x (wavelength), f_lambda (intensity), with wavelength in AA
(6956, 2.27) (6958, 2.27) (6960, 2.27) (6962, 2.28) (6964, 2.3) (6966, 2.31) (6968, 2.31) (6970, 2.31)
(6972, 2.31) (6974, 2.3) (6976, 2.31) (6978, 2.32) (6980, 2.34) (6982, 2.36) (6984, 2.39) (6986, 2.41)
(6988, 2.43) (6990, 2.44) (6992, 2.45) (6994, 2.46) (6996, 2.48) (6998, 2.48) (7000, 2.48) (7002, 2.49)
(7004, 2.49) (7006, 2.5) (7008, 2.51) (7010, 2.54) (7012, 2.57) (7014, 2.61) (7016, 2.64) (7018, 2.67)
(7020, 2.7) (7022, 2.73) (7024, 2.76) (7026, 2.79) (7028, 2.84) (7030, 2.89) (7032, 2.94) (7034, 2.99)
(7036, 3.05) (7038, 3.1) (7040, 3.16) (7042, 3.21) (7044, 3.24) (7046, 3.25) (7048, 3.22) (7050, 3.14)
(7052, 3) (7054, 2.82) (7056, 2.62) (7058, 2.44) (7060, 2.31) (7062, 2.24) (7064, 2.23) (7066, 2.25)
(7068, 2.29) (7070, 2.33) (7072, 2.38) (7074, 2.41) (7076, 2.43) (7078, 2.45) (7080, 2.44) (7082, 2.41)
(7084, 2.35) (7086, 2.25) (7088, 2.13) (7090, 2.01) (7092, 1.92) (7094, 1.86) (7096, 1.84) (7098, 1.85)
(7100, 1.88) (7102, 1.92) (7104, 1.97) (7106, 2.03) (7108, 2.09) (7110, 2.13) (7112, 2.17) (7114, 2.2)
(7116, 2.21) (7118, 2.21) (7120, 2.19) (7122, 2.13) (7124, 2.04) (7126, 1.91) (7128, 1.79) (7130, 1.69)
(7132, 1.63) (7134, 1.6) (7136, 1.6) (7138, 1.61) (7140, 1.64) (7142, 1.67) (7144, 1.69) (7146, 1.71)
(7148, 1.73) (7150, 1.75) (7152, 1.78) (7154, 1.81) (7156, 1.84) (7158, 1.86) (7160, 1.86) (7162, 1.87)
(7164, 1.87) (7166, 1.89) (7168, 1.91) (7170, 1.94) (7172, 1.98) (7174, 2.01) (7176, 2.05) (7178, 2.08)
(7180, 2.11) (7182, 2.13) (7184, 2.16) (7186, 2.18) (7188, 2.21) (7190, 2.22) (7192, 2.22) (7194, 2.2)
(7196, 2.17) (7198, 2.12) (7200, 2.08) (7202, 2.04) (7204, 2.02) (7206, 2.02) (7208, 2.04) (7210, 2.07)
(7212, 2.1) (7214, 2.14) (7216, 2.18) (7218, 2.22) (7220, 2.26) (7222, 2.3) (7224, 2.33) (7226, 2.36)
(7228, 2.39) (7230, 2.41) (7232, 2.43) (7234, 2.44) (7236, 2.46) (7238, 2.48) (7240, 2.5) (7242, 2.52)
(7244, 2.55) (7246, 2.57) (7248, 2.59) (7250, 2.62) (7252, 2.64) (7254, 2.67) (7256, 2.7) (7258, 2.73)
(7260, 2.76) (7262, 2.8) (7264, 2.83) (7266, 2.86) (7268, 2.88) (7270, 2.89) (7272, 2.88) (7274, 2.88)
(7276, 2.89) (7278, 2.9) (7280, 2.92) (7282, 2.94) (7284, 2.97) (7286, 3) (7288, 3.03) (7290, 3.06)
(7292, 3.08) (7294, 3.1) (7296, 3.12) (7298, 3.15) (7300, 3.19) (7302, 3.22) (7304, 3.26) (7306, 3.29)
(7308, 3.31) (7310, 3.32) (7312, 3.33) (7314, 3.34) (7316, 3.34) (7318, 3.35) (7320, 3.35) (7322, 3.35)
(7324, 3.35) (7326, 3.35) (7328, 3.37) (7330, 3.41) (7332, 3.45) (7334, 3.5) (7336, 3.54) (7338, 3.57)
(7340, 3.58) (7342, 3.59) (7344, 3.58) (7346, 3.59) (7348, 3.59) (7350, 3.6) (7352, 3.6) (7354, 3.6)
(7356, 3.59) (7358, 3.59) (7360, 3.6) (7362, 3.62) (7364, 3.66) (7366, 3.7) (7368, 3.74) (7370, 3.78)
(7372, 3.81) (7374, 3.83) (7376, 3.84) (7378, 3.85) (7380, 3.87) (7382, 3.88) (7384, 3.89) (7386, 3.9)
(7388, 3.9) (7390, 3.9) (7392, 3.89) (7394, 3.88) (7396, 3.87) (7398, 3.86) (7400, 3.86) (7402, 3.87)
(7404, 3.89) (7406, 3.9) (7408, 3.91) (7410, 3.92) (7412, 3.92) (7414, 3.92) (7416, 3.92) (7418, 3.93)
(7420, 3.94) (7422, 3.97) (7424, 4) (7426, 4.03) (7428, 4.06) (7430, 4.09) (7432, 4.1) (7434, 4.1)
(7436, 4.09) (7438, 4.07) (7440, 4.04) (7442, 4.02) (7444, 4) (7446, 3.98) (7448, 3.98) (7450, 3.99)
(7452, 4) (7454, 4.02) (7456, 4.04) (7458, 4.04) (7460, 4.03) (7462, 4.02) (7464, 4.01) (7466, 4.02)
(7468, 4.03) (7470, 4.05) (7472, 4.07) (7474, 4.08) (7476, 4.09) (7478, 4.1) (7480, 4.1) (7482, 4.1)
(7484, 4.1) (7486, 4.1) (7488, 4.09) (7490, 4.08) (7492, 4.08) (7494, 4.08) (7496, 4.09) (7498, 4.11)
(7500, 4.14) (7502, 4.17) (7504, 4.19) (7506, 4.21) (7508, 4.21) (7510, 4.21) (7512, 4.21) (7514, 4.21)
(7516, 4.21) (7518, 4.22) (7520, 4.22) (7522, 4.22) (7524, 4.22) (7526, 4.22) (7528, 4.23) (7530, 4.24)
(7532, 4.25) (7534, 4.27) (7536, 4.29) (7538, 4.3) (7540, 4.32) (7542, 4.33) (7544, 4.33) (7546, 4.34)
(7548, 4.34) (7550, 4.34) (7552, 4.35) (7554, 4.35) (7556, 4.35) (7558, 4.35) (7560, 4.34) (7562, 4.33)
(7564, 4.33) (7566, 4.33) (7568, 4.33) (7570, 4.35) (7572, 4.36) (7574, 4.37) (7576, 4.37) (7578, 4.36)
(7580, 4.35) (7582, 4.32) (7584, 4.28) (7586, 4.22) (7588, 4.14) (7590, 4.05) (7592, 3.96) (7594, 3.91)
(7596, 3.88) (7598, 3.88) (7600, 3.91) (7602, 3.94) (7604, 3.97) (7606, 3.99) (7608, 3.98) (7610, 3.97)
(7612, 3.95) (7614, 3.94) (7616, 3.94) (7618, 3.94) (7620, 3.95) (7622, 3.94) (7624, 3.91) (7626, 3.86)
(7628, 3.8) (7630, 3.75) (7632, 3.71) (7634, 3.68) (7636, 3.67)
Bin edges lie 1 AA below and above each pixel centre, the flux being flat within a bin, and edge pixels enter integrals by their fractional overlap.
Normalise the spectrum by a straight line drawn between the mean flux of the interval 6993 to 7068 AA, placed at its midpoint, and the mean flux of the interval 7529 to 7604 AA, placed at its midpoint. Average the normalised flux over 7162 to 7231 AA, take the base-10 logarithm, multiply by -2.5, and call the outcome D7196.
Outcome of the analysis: 0.442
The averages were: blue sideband 2.72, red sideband 4.24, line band 2.13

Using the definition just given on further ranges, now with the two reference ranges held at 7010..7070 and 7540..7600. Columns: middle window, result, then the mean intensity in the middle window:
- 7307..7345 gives 0.05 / 3.42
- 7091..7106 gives 0.47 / 1.9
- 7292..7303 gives 0.11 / 3.15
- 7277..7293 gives 0.16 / 2.99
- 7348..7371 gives 0.01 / 3.64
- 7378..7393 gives -0.04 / 3.89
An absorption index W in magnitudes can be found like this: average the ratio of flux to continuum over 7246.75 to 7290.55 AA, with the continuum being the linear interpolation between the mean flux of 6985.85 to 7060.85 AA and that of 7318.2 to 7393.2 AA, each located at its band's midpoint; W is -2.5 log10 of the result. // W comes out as 0.199 mag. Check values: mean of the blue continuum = 2.74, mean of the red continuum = 3.64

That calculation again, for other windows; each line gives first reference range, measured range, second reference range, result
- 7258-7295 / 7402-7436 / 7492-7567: -0.09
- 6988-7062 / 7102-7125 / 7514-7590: 0.38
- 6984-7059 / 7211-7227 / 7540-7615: 0.41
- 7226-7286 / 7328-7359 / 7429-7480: -0.08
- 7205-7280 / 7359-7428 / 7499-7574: -0.13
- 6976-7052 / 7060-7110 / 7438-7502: 0.32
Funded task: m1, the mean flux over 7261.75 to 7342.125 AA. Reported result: 3.18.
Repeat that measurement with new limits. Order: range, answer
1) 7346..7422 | 3.81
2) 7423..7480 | 4.04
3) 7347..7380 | 3.69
